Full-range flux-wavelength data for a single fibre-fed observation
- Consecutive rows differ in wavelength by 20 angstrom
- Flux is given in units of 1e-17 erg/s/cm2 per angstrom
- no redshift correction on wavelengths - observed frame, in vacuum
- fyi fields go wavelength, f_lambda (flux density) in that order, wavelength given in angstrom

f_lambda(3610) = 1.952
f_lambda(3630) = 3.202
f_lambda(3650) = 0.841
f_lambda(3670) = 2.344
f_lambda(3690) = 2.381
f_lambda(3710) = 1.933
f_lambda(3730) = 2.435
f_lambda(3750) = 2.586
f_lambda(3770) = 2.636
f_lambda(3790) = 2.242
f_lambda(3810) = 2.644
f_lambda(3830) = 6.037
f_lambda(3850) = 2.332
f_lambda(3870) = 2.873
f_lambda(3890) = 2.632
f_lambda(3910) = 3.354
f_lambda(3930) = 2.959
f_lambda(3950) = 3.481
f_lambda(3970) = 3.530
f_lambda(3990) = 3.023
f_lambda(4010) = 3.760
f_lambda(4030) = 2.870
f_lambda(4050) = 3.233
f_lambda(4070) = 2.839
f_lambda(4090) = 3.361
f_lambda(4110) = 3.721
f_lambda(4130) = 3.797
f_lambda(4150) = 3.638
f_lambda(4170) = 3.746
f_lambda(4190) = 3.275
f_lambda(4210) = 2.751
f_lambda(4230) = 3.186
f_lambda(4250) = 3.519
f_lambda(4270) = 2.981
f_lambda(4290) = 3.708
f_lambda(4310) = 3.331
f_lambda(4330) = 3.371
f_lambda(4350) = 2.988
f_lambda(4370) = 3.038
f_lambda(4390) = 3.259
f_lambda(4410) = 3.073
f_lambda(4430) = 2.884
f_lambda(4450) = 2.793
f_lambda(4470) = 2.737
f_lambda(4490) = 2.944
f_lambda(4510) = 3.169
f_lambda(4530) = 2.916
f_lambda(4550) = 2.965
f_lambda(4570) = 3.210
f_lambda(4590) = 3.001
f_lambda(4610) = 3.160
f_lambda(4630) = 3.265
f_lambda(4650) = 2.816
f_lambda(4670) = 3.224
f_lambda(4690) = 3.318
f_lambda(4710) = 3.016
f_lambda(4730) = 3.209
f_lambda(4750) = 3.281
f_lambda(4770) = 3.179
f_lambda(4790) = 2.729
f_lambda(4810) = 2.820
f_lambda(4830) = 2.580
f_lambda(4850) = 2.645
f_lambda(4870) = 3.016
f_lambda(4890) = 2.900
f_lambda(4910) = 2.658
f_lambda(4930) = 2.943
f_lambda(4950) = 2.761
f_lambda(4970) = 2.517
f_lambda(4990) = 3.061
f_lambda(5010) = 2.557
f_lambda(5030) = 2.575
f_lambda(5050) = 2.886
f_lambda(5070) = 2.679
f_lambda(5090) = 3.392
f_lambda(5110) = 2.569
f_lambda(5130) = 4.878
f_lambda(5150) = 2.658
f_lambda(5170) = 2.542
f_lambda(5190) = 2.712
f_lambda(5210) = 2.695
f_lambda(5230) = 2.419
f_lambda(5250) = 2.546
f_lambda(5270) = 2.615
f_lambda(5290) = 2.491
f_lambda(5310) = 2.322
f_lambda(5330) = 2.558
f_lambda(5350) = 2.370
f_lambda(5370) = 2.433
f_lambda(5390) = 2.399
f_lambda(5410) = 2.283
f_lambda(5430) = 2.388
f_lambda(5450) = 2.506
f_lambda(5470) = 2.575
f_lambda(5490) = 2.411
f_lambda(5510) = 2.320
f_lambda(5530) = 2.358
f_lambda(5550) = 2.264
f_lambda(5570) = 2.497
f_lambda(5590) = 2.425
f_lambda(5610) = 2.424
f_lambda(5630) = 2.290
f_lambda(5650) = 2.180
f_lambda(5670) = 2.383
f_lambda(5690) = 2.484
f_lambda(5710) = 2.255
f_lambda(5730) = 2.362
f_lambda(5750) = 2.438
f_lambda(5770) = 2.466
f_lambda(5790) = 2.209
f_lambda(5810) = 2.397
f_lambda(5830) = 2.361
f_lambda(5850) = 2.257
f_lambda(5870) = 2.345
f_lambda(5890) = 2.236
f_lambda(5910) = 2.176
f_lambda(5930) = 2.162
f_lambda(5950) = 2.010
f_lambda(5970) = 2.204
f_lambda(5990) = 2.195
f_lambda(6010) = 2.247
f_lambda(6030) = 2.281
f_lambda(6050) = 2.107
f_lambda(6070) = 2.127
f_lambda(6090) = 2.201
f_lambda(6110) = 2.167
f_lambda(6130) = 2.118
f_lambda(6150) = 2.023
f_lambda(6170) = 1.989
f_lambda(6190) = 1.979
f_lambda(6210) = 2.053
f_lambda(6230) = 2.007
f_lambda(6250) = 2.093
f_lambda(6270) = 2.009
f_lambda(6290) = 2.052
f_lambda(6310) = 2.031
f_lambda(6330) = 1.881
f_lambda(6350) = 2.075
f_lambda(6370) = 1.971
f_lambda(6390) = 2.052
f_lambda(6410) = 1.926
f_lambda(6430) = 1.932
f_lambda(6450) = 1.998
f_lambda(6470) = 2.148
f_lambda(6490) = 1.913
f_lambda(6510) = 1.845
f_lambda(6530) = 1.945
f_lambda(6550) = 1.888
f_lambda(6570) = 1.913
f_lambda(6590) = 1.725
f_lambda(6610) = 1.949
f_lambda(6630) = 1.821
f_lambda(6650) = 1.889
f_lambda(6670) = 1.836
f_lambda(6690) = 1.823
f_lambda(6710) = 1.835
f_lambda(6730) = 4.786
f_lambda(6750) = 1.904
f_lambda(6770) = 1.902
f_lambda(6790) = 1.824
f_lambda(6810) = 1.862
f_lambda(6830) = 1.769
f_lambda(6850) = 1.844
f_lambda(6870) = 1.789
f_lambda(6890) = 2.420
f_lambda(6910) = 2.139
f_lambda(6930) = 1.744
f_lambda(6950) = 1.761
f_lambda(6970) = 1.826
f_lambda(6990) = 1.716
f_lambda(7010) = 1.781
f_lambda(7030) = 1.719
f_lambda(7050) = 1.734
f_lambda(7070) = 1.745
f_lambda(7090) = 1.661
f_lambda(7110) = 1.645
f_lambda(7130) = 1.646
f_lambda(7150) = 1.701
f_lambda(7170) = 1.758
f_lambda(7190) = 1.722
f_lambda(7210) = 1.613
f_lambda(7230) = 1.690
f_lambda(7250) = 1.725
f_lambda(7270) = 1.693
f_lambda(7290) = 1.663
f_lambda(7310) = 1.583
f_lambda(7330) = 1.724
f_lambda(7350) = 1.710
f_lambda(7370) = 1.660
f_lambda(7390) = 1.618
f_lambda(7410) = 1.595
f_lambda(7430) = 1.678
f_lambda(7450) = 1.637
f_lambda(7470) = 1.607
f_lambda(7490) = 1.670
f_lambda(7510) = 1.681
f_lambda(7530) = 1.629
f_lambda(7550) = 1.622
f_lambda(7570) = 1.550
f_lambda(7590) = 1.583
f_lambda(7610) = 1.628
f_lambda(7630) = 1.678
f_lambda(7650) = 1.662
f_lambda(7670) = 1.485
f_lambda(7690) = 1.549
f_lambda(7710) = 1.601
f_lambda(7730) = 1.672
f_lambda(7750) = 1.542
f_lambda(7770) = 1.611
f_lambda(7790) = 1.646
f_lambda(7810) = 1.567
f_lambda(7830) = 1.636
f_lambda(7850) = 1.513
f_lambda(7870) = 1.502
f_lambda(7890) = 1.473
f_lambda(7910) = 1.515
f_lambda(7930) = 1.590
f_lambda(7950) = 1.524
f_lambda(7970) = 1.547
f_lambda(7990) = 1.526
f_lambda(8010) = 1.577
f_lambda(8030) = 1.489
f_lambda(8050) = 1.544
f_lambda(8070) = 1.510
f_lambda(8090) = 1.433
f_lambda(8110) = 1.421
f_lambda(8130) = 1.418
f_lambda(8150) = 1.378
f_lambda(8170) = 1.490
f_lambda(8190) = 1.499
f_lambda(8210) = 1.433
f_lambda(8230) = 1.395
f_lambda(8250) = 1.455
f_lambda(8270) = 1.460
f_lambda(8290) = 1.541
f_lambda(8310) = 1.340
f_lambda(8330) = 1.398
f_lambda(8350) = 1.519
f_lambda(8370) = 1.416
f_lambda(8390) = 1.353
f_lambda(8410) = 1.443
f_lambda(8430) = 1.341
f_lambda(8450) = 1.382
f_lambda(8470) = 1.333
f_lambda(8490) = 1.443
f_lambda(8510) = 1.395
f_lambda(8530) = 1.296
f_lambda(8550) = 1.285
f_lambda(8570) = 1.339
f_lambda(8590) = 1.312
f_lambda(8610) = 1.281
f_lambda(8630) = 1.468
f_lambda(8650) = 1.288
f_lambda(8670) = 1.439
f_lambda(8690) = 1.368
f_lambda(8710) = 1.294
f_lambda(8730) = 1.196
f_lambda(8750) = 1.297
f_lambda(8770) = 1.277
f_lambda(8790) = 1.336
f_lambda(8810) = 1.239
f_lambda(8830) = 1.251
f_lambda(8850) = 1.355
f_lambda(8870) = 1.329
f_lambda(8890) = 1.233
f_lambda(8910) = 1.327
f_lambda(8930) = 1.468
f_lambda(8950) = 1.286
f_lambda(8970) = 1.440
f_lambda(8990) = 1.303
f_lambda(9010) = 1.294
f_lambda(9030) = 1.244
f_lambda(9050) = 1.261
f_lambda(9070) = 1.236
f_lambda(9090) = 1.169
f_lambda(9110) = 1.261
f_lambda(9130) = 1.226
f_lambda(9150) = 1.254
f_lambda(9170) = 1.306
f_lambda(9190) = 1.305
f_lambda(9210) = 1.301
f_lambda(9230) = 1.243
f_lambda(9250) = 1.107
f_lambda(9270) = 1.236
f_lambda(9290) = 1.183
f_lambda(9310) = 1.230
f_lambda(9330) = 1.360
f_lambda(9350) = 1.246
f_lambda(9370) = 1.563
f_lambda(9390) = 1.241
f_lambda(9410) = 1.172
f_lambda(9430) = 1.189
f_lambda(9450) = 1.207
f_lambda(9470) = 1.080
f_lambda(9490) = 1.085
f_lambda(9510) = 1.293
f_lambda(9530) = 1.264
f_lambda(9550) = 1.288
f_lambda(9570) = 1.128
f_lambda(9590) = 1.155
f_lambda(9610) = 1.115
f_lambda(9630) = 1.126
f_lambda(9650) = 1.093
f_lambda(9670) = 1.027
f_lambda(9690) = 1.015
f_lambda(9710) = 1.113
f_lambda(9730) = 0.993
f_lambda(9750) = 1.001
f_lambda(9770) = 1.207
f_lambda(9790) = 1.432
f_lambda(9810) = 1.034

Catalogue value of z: 0.03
